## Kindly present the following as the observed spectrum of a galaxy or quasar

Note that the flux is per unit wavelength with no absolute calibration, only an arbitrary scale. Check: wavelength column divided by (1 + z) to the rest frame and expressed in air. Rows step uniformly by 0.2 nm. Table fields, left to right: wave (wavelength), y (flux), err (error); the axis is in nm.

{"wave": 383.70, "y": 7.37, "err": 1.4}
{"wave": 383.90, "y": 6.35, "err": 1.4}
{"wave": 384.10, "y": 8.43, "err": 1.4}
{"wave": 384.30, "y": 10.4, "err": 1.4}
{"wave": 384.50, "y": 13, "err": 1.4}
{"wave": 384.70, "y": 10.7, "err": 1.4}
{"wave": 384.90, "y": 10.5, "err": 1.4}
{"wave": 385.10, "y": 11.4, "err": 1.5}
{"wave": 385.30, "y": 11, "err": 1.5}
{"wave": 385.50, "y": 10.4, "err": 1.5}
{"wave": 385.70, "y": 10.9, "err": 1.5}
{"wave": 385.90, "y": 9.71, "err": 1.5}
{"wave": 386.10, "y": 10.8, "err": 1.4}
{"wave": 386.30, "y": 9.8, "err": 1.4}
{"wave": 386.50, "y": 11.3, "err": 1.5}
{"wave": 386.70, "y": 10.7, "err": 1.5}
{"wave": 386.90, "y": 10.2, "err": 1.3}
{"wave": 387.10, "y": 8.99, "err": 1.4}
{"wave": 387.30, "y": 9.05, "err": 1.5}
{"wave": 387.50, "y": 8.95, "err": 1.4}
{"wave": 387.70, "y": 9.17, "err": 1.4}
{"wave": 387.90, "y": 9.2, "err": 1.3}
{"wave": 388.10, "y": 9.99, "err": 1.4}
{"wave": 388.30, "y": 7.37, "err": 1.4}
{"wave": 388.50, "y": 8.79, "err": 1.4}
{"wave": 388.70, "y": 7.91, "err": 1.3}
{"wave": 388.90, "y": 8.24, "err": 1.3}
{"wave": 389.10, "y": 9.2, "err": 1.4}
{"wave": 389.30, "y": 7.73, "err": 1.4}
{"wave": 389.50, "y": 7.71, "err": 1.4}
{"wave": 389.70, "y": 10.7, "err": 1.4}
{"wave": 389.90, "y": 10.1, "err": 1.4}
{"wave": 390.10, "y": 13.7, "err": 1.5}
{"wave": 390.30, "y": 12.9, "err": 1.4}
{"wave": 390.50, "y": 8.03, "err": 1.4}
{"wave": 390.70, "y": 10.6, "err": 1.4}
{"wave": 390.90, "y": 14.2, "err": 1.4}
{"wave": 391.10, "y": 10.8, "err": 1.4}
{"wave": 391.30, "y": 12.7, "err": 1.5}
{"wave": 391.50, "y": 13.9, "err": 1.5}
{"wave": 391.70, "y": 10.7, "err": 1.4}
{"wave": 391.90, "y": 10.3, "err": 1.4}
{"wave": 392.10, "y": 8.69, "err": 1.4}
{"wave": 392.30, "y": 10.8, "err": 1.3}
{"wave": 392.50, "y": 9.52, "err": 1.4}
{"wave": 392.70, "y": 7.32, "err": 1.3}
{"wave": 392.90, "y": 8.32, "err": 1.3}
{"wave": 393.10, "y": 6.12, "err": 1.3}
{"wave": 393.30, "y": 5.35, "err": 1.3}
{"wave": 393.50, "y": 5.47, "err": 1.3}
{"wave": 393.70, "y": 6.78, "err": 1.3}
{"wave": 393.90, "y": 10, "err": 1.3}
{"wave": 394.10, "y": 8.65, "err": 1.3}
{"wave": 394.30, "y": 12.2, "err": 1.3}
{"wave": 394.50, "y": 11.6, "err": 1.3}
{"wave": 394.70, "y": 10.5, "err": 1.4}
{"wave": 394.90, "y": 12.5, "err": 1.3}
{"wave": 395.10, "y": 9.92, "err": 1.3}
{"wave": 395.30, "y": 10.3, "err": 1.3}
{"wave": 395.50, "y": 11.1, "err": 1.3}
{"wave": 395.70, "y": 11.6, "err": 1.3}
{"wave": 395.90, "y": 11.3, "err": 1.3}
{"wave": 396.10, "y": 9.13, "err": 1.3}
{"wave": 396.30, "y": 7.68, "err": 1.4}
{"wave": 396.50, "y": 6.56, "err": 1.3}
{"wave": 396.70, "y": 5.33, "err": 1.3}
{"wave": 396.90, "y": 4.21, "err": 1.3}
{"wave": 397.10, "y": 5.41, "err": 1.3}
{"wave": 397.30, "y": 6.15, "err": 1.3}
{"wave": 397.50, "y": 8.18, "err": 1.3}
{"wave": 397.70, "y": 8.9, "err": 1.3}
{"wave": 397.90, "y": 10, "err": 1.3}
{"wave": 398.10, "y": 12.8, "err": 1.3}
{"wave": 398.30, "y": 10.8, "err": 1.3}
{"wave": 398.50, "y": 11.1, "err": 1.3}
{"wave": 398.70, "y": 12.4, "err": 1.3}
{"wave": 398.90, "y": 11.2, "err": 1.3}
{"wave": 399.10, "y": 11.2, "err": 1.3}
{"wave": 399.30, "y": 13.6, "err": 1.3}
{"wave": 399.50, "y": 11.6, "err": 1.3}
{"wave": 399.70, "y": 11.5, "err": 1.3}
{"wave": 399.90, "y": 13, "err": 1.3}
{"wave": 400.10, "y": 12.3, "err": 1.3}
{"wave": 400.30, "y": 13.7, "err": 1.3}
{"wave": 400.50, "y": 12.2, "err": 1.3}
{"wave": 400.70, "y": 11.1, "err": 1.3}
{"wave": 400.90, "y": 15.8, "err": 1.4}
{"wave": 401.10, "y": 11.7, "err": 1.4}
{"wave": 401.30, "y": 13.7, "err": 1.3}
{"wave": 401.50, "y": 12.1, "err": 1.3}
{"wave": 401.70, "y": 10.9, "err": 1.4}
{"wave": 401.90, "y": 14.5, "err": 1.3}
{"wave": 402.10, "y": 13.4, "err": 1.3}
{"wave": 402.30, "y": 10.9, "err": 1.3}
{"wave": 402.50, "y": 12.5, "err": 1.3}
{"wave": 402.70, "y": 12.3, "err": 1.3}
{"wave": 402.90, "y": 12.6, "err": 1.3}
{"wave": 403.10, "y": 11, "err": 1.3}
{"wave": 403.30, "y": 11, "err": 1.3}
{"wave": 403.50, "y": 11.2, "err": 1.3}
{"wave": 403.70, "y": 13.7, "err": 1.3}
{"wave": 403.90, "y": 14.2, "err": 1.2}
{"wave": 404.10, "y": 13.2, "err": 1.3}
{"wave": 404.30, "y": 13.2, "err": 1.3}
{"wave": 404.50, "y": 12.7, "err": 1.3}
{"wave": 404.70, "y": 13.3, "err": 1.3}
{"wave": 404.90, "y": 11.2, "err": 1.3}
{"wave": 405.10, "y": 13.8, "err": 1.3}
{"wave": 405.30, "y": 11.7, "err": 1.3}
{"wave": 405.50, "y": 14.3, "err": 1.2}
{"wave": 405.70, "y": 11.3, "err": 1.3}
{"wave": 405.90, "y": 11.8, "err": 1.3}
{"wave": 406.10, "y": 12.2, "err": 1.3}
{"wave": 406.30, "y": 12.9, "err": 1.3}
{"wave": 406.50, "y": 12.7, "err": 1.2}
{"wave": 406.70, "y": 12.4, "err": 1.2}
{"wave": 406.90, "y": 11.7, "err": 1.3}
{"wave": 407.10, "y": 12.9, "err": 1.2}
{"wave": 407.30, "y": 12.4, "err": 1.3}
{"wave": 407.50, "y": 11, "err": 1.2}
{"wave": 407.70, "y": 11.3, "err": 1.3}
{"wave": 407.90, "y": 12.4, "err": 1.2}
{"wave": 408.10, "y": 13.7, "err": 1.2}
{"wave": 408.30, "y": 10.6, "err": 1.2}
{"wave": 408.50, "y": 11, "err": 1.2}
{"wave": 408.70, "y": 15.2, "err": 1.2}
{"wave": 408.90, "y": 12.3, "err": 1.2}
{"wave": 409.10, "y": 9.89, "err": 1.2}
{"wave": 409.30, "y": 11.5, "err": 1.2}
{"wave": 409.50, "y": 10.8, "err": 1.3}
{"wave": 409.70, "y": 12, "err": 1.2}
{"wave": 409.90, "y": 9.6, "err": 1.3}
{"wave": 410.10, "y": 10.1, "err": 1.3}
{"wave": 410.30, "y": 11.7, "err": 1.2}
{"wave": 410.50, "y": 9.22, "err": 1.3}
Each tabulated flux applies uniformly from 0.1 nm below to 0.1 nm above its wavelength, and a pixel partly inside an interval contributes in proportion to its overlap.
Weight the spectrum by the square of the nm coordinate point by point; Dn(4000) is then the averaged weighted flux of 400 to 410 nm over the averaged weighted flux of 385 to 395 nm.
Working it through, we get 1.4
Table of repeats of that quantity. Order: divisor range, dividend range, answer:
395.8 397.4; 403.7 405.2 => 1.96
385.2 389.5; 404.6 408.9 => 1.44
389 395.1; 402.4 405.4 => 1.34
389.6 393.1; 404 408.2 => 1.26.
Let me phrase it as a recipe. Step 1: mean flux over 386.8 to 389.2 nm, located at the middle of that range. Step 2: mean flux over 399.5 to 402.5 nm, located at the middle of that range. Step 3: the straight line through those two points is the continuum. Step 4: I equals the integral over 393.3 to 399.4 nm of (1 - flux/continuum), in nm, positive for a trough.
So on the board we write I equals 0.97 nm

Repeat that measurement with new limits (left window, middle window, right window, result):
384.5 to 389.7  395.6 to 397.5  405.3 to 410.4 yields 0.56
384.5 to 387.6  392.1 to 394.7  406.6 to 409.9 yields 0.55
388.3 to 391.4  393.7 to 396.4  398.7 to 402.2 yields 0.23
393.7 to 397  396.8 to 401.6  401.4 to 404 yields 0.01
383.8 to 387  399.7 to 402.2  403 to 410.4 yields -0.25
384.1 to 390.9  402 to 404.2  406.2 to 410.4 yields -0.19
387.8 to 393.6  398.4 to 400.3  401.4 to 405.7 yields -0.09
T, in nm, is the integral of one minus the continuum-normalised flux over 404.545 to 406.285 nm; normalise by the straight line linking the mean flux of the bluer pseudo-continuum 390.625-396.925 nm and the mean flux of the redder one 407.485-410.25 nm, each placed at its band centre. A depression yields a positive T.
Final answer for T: -0.22 nm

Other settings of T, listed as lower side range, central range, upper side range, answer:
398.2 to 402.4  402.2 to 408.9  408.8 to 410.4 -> -0.47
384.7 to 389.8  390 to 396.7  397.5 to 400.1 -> 0.40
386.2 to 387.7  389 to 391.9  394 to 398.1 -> -0.41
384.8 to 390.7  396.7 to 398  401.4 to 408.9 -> 0.49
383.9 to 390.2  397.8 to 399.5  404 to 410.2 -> -0.08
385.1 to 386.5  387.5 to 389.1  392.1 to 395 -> 0.21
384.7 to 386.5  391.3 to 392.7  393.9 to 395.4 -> 0.02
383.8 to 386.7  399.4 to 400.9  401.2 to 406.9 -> -0.05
